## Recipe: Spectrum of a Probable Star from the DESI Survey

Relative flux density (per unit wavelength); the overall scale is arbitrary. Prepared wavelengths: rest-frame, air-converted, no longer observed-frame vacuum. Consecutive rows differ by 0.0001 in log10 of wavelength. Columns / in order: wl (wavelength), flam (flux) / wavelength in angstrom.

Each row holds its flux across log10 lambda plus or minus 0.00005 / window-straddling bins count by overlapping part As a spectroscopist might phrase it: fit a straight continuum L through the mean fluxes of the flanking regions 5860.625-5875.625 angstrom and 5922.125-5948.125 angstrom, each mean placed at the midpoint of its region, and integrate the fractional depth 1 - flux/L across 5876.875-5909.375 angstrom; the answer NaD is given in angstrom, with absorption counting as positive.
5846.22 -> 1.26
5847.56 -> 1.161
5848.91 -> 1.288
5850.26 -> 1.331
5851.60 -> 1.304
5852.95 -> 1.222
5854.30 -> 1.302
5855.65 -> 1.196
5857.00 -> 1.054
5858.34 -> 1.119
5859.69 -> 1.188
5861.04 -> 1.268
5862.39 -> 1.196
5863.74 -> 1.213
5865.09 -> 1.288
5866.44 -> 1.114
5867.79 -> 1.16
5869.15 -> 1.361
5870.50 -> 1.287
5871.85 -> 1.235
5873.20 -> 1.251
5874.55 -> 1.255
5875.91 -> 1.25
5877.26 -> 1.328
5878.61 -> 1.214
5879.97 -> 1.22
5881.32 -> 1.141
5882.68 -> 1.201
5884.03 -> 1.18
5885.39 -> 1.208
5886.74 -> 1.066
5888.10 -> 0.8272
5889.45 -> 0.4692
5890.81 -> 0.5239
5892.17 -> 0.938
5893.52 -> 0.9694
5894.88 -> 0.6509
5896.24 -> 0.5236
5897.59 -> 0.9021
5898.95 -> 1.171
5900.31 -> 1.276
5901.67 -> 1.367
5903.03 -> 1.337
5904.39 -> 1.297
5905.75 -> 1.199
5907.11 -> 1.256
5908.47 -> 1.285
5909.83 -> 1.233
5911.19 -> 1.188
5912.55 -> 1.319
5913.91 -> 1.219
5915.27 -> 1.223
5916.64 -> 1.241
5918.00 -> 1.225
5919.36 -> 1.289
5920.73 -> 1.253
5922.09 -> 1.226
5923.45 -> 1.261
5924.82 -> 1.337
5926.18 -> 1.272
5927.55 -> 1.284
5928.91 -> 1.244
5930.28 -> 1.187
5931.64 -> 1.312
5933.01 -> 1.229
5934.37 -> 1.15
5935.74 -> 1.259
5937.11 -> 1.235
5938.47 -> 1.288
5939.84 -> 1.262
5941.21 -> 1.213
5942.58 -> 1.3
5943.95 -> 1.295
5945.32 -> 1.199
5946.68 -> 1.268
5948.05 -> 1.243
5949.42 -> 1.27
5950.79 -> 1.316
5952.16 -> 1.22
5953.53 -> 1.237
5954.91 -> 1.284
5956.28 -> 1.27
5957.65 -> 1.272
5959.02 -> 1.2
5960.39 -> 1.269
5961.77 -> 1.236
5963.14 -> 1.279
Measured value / 4.7 angstrom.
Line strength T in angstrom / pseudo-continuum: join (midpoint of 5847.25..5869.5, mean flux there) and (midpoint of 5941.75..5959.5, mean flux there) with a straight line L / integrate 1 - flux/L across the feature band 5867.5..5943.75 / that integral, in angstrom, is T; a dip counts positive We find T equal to 4.2 angstrom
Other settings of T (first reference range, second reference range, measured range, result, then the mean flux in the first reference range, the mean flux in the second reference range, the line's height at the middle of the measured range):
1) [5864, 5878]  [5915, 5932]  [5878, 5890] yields 1.8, 1.25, 1.26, 1.25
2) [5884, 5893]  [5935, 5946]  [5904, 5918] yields -2.8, 0.868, 1.26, 1.04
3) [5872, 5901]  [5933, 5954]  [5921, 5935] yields -0.7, 1.03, 1.25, 1.19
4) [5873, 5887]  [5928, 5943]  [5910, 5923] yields -0.1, 1.21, 1.24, 1.23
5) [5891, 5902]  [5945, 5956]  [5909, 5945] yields -4.3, 0.942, 1.26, 1.12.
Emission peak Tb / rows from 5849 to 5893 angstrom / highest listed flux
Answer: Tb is 1.361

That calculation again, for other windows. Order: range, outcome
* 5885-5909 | 1.367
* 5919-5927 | 1.337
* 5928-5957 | 1.316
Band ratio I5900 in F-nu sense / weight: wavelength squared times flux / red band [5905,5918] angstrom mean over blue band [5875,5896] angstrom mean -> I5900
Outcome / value 1.25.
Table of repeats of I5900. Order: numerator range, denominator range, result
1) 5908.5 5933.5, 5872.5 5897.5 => 1.26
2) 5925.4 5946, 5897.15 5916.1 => 1.02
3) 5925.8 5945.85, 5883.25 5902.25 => 1.36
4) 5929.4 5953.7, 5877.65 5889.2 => 1.15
